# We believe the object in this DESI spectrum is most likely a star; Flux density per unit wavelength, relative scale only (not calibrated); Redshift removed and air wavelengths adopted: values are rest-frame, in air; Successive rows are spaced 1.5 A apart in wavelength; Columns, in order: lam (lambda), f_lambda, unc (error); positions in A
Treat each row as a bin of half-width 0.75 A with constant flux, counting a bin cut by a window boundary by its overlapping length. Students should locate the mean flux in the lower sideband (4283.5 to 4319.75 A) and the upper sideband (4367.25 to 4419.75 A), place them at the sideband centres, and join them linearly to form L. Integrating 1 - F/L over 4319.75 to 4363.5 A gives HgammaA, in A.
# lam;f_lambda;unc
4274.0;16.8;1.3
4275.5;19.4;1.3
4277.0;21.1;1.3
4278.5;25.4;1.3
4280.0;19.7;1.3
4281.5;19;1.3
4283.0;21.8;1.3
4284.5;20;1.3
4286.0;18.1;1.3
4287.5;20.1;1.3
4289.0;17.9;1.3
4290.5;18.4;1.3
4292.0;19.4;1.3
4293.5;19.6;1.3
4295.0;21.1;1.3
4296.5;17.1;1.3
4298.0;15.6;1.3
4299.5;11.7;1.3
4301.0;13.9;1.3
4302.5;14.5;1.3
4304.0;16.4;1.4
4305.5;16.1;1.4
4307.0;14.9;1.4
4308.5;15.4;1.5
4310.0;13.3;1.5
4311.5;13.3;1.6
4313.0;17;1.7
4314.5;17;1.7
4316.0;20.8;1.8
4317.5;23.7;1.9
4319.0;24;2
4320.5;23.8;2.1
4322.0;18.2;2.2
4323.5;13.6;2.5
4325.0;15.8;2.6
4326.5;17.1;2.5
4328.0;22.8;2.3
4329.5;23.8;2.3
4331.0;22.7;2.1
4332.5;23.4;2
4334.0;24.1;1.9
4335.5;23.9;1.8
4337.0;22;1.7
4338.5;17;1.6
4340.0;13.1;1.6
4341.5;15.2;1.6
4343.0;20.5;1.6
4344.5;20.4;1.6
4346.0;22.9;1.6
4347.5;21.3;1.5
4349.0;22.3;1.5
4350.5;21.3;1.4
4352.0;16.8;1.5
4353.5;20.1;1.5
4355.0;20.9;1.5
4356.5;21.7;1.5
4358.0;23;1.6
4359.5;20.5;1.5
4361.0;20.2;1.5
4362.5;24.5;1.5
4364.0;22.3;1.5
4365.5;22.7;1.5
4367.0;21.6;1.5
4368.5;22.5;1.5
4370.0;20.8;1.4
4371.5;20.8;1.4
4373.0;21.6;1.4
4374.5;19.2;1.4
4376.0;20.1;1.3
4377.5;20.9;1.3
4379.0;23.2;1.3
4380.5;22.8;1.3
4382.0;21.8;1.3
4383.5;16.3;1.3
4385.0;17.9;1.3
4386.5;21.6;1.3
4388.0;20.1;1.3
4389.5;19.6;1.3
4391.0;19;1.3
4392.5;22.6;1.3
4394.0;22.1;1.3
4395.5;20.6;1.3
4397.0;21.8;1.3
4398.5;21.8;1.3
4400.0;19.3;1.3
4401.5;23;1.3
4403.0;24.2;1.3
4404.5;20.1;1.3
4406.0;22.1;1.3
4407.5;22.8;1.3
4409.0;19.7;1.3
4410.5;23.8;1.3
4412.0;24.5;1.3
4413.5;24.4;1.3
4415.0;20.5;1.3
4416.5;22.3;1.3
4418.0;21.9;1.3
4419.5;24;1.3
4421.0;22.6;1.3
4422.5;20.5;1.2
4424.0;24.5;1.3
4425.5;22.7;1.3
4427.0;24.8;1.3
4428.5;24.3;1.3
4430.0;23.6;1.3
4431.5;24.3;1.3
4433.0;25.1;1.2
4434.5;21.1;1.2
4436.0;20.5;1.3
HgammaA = -2.9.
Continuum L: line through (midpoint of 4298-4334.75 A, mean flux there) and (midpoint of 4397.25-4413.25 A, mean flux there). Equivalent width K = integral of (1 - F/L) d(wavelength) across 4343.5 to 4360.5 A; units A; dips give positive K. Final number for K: -1.1 A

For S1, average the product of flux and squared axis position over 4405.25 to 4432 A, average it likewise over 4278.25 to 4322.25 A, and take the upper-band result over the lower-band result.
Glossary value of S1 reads 1.33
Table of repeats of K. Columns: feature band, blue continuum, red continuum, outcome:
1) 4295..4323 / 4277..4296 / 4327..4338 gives 5.7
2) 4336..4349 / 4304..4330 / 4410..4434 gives 0.1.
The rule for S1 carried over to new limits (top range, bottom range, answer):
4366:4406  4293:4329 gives 1.25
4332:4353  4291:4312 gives 1.30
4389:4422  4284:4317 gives 1.36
